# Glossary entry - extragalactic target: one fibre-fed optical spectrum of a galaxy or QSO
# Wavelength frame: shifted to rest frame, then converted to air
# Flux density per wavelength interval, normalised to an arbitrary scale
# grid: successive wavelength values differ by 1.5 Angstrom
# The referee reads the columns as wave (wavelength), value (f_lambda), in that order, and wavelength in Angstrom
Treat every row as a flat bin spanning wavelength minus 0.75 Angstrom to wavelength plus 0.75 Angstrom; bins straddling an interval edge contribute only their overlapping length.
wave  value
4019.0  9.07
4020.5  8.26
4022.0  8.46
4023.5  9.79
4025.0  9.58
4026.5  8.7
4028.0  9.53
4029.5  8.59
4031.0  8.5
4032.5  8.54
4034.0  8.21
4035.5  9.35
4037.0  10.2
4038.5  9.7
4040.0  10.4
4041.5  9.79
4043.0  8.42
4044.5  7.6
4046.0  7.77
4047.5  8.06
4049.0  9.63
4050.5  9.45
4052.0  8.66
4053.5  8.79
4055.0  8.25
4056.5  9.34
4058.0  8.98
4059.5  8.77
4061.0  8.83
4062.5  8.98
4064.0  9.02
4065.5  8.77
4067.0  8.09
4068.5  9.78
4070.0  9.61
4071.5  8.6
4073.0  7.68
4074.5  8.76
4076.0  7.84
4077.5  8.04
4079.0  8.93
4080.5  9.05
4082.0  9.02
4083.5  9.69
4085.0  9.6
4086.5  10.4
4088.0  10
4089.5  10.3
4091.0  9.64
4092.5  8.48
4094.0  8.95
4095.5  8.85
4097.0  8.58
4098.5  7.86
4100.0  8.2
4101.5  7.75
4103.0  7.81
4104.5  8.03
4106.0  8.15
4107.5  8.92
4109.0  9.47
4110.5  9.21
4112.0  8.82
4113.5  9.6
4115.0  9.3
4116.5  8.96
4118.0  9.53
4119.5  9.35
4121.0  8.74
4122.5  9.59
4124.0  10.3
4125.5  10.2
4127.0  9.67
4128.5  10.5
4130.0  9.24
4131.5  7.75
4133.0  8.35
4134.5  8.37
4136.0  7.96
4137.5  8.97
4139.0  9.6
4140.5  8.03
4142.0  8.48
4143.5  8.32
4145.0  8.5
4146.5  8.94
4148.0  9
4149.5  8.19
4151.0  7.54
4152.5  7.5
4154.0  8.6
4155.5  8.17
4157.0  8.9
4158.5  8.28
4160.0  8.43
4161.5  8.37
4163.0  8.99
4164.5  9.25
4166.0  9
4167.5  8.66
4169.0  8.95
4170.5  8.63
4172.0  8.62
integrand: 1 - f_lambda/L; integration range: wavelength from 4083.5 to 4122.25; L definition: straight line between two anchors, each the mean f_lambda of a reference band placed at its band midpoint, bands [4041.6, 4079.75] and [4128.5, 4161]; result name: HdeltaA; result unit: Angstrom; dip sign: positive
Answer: -1.9 Angstrom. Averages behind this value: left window 8.69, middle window 9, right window 8.48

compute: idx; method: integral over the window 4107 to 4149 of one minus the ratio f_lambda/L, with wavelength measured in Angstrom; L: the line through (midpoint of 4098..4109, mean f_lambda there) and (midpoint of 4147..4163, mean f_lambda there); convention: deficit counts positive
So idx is -4.0 Angstrom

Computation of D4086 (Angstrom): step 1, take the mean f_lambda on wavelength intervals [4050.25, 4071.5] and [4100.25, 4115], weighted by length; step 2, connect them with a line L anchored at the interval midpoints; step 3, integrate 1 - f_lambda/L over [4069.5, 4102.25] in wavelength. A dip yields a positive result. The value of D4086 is -0.4 Angstrom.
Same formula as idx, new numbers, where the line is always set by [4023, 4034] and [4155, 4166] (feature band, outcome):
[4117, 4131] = -1.42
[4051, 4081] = 0.45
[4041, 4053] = 0.36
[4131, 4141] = 0.30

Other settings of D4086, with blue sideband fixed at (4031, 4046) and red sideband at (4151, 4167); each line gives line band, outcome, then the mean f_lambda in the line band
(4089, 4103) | 0.2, 8.66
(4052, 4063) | 0.1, 8.83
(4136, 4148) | -0.1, 8.66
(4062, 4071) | -0.1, 9.03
